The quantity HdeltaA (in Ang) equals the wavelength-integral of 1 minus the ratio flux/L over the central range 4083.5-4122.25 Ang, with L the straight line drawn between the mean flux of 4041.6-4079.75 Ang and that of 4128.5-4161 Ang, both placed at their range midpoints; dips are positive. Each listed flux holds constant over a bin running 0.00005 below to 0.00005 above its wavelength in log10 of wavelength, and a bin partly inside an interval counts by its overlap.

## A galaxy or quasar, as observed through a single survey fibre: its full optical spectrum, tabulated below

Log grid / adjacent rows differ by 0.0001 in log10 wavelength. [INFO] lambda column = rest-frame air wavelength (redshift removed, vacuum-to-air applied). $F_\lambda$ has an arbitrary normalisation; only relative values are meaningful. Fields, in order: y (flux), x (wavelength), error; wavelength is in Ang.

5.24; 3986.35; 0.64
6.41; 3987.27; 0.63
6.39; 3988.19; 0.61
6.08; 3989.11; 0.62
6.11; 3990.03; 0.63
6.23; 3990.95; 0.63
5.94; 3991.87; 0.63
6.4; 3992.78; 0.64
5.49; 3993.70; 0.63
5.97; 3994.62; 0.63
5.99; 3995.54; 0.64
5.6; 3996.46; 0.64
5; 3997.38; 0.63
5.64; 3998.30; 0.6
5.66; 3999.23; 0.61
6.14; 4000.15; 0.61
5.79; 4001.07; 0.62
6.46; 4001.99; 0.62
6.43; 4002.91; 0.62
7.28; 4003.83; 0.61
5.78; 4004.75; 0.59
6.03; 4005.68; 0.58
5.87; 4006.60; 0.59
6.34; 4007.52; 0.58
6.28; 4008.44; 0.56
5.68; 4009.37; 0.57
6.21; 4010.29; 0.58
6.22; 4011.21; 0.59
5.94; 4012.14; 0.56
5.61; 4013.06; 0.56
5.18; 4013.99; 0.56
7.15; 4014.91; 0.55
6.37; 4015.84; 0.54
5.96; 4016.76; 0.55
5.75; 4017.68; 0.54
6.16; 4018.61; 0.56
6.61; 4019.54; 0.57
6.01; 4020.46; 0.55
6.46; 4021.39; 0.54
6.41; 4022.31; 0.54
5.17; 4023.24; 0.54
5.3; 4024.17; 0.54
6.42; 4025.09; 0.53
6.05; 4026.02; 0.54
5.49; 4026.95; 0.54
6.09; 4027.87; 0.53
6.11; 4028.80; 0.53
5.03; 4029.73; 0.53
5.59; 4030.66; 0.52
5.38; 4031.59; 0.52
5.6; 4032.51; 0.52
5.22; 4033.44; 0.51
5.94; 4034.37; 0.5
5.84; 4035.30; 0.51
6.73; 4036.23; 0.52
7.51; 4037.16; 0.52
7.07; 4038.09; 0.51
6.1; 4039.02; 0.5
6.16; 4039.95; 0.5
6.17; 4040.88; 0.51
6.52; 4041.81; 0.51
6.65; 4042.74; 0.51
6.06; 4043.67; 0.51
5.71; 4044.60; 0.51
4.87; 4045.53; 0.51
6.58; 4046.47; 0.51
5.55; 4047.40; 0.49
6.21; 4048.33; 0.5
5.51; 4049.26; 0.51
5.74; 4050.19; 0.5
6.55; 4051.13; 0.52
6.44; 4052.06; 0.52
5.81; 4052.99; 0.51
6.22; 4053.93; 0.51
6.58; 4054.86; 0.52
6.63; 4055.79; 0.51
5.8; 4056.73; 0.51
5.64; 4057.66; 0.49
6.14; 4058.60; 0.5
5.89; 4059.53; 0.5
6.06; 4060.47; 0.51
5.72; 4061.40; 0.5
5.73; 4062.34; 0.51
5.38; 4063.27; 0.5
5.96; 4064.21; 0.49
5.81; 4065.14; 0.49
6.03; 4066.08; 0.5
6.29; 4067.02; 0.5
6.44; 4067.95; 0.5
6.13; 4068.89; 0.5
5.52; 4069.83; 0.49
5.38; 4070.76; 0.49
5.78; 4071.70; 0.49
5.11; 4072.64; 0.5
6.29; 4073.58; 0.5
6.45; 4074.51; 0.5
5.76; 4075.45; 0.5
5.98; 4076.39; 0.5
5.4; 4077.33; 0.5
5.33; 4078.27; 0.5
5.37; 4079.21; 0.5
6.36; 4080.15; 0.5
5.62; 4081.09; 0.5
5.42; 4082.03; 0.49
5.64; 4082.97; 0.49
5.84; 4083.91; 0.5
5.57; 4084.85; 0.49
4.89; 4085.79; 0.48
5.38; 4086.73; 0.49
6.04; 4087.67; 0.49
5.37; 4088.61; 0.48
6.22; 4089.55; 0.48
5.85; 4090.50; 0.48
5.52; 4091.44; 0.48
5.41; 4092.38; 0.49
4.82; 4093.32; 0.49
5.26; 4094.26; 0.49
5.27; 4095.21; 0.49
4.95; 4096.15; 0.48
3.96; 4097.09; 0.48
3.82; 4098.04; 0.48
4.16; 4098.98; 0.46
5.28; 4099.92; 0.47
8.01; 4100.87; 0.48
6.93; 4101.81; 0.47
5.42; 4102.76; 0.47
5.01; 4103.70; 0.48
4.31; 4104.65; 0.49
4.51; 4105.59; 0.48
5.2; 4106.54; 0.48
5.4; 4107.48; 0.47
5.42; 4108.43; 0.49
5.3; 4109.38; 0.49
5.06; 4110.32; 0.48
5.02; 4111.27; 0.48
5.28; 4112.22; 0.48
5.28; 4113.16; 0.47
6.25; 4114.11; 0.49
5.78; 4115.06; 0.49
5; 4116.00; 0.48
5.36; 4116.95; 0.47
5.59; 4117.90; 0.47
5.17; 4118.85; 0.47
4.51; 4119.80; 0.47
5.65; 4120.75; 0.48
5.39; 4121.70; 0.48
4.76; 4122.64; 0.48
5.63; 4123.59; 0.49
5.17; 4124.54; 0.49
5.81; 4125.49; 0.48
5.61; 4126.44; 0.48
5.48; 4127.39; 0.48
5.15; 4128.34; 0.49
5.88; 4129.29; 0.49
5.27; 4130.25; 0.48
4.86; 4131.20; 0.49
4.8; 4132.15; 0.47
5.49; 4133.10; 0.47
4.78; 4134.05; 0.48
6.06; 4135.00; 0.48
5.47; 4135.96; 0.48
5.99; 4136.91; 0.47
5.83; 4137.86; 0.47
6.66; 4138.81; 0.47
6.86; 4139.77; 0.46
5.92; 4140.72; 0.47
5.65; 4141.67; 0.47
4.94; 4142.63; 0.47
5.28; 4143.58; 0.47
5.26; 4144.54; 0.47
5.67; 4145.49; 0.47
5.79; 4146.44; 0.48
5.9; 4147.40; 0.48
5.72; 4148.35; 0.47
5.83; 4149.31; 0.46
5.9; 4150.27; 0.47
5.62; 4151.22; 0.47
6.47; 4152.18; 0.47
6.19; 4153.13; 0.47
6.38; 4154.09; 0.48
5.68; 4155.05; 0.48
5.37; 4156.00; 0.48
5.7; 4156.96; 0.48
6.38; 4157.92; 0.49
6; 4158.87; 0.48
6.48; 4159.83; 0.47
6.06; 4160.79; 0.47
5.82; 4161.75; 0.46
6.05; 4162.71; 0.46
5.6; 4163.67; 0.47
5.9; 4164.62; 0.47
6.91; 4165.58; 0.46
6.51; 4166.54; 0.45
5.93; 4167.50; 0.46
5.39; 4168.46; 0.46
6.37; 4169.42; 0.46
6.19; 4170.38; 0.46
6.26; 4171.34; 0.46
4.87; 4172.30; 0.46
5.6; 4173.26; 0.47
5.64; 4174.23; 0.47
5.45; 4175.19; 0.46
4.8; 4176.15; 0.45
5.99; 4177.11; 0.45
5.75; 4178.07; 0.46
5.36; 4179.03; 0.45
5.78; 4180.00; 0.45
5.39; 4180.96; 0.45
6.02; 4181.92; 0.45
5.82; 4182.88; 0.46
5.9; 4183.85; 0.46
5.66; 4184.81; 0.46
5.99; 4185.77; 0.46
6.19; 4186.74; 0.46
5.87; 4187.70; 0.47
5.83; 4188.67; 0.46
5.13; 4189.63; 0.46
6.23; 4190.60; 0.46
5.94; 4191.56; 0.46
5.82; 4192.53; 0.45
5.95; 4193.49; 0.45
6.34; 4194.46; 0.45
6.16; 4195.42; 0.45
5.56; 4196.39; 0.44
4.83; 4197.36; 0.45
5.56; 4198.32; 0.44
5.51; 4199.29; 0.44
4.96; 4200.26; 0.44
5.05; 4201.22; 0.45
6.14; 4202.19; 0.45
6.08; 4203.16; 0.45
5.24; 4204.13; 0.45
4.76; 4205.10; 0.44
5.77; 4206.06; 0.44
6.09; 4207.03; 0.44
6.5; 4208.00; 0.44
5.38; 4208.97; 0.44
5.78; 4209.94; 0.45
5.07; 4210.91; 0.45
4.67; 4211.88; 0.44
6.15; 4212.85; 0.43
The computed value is 3.4 Ang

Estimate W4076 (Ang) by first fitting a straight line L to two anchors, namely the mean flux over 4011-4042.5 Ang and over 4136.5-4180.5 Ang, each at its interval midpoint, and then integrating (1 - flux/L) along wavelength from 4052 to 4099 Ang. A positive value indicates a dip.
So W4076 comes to 2.5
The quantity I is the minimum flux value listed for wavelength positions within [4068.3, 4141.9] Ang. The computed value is 3.82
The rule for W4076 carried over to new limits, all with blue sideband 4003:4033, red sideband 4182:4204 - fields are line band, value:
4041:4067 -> -0.3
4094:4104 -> 1.0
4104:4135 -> 3.1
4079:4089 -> 0.5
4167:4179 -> 0.2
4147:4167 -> -0.8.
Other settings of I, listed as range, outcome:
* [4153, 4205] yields 4.8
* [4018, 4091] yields 4.87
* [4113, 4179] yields 4.51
